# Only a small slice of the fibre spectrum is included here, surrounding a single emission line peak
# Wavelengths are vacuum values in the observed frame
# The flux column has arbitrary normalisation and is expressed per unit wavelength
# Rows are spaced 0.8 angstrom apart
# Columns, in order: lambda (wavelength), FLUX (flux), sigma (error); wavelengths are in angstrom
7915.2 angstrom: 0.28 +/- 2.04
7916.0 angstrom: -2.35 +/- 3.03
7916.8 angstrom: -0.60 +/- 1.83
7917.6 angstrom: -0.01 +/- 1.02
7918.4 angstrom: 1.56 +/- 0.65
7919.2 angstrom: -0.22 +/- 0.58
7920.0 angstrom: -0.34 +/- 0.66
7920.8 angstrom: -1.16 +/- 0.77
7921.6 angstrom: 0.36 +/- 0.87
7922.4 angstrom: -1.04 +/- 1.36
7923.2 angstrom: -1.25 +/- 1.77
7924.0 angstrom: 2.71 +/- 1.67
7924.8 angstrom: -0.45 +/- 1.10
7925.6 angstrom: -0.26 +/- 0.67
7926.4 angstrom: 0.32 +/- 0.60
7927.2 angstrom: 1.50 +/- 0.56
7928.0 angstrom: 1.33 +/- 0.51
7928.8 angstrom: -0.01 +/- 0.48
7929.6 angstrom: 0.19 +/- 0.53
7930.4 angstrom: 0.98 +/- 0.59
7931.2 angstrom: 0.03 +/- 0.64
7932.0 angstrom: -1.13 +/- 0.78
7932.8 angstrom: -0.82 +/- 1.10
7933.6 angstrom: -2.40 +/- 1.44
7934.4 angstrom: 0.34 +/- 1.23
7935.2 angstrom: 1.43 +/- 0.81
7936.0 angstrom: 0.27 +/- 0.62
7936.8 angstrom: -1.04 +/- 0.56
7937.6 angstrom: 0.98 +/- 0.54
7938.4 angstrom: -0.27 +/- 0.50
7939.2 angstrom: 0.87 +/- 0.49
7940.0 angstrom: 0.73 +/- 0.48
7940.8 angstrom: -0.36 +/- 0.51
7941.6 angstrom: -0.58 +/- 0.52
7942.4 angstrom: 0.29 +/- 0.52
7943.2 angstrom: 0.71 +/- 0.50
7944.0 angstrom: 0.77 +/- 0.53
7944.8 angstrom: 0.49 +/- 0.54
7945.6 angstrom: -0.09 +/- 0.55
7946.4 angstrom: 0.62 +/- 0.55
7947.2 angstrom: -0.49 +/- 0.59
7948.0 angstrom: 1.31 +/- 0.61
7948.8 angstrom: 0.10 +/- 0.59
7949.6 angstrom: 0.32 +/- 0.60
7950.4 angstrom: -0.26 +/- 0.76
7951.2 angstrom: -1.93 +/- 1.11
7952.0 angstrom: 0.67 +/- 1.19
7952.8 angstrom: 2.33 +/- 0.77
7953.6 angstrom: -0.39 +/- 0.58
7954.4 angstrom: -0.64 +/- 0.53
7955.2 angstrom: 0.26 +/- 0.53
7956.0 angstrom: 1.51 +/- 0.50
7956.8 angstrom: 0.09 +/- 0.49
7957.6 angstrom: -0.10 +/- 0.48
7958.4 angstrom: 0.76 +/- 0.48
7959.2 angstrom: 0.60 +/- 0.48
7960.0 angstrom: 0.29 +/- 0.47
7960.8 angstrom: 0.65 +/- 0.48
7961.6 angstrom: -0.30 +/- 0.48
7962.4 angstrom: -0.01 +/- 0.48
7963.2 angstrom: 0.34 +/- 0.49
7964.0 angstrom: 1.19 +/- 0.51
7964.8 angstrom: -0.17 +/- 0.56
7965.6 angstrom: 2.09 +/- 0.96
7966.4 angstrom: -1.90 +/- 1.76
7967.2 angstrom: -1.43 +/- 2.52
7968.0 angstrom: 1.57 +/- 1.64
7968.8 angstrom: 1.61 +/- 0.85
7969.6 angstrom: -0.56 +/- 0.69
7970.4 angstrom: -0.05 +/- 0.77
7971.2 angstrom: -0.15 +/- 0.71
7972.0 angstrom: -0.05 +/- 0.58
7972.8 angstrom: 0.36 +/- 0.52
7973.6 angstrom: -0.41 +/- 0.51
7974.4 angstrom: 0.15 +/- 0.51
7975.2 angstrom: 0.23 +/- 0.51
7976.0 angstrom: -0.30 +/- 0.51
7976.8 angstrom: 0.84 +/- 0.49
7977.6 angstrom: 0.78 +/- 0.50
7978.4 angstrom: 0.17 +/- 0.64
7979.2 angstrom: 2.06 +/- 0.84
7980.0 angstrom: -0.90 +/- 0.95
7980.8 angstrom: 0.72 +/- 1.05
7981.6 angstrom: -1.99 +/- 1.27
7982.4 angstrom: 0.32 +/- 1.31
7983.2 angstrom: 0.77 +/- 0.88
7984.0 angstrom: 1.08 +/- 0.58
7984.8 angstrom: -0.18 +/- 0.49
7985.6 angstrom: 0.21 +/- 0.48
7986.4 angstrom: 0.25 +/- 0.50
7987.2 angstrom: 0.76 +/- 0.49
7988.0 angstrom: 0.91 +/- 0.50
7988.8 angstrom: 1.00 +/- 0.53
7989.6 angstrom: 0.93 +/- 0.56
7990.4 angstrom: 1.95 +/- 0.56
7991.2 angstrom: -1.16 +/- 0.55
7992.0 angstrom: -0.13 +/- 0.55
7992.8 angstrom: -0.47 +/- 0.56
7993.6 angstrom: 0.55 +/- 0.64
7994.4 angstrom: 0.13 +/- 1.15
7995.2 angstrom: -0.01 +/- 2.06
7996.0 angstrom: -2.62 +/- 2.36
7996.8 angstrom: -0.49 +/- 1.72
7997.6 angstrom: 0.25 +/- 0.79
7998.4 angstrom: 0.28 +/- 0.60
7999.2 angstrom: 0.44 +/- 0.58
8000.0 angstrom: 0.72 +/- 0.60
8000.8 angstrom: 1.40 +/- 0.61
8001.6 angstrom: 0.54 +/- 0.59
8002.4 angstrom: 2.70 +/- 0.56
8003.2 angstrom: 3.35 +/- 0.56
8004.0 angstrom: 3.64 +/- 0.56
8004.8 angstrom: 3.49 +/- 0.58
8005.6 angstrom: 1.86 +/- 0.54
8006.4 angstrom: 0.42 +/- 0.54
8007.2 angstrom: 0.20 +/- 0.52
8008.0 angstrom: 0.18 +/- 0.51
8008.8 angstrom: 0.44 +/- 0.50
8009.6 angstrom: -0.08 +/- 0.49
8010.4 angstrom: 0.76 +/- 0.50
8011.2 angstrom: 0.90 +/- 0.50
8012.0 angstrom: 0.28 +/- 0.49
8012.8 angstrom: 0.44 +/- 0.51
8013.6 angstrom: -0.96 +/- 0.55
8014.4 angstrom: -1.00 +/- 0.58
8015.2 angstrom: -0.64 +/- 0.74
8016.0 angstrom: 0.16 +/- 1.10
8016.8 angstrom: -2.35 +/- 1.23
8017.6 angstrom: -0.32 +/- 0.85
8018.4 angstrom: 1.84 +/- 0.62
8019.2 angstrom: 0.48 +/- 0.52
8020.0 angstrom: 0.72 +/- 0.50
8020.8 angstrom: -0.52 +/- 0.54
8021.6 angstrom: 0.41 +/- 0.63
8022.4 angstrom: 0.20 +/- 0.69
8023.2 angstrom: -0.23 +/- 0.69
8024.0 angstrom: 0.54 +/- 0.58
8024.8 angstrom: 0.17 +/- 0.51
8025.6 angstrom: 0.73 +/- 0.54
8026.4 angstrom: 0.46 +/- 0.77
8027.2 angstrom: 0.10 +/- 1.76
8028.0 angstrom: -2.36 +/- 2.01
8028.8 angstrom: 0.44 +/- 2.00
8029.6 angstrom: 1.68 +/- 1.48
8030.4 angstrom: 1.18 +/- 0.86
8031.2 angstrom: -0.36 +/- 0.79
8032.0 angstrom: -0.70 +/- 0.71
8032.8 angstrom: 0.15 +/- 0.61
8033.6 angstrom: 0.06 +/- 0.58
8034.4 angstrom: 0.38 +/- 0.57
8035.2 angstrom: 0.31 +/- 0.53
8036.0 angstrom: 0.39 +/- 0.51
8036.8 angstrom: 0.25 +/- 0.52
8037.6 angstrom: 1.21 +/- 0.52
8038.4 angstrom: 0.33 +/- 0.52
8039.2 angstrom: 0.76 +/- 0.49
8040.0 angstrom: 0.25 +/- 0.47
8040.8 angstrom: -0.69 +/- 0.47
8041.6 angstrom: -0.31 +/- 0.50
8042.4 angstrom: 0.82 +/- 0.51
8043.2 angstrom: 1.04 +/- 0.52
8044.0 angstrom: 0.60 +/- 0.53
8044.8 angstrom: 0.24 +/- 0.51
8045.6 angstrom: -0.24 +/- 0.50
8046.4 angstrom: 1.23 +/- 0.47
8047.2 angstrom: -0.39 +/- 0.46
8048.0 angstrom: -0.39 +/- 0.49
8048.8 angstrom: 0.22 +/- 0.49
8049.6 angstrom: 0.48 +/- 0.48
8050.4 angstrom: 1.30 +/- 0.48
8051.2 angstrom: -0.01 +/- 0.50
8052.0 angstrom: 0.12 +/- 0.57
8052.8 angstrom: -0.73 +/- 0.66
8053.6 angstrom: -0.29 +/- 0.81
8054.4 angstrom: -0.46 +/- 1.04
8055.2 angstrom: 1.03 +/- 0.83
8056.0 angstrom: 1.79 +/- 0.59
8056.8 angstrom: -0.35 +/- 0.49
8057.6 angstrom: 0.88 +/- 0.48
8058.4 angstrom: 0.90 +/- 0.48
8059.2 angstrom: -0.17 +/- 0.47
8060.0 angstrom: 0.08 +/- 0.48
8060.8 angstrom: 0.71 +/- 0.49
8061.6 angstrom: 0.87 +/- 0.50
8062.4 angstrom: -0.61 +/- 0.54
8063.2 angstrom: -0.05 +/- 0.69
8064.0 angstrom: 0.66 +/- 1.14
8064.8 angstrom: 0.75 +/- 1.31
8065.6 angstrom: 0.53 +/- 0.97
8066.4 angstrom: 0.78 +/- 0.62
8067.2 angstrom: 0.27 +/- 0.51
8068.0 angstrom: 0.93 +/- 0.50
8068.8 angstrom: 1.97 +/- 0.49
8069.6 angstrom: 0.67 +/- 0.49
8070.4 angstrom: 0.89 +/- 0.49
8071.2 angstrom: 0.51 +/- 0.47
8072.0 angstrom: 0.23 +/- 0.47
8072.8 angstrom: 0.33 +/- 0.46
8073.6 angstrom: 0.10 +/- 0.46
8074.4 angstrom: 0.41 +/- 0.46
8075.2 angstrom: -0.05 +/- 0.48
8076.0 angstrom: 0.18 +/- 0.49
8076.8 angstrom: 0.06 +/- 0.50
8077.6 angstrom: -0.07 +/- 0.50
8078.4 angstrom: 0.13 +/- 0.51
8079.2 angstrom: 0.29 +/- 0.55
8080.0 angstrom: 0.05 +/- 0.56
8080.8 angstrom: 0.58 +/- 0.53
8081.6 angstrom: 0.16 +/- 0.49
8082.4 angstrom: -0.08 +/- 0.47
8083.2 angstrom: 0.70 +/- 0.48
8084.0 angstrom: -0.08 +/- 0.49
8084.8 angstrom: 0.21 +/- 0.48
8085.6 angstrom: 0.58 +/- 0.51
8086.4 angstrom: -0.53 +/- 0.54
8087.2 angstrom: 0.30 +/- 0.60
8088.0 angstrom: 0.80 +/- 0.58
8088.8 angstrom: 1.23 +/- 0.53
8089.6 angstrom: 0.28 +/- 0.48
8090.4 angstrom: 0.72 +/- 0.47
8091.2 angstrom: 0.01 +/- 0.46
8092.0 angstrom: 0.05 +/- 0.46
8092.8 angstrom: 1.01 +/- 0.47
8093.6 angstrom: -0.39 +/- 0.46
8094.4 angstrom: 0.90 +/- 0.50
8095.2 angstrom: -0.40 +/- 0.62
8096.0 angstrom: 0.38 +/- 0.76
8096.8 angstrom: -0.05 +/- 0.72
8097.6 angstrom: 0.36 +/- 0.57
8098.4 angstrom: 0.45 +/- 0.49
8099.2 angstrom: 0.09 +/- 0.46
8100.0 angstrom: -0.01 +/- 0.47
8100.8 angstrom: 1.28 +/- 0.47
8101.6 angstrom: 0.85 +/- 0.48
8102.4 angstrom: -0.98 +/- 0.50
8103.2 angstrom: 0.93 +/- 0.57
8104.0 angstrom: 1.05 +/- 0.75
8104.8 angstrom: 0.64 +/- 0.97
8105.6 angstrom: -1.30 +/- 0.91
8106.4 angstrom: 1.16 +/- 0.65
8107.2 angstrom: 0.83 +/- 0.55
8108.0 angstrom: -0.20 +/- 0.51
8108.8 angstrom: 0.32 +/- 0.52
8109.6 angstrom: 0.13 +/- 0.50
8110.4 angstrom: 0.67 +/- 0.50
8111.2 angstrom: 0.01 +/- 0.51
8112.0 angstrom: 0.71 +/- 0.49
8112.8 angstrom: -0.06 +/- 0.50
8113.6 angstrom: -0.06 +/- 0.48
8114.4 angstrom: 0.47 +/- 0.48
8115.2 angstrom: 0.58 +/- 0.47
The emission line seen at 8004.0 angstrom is Halpha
